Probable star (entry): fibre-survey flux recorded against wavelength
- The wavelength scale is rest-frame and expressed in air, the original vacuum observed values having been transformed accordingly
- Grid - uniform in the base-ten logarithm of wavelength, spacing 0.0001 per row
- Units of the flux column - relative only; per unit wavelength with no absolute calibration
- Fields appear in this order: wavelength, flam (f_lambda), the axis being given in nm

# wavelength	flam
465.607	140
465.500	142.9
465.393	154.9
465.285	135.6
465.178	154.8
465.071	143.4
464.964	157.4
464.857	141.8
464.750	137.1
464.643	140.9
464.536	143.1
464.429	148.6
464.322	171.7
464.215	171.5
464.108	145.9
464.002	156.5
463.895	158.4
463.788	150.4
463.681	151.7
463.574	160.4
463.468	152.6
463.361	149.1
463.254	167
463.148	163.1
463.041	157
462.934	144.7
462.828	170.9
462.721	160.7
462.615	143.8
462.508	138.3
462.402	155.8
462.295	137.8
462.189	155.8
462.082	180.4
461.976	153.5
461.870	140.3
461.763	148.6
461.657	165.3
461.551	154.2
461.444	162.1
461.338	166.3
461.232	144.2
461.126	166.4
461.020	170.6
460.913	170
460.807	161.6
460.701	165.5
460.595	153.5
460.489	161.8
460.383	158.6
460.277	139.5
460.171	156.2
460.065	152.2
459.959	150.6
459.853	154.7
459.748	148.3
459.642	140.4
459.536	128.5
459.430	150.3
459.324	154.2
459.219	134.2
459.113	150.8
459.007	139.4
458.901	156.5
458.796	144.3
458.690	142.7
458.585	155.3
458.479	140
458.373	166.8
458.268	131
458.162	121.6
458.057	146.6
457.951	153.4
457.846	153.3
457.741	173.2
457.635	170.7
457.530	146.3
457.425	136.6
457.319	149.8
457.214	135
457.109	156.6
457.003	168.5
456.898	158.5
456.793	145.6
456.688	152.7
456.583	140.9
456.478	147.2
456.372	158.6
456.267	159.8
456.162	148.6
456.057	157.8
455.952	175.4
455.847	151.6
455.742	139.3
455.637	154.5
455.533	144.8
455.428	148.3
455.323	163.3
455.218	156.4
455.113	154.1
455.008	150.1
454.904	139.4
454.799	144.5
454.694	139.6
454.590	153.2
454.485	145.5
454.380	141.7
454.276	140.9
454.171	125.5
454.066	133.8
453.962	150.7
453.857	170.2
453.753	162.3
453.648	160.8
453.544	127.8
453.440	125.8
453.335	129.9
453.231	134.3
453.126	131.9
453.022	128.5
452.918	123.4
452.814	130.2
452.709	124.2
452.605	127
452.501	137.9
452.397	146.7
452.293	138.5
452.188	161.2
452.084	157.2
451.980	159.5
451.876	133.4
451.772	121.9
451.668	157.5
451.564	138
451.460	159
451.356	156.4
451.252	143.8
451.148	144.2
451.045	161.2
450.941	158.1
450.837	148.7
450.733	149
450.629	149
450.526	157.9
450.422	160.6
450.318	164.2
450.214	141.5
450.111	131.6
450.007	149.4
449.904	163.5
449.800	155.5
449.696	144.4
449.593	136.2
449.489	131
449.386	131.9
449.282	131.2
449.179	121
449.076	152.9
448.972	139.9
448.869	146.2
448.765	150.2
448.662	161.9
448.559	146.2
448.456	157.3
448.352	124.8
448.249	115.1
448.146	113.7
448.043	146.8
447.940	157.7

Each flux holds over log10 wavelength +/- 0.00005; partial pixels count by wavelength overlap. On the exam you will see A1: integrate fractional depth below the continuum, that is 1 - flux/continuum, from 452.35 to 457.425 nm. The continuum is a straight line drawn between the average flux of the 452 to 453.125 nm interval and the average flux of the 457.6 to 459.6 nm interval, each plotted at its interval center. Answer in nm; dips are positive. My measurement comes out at -0.14 nm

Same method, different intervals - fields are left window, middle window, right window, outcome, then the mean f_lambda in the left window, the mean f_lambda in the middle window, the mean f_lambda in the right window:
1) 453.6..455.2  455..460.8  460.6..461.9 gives 0.10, 148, 151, 160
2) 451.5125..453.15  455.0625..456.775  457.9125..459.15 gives -0.13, 139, 153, 145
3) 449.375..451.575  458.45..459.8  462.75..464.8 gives 0.07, 149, 145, 155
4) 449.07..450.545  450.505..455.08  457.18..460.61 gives 0.06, 144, 144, 148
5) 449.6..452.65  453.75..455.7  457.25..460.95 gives 0.02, 149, 148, 150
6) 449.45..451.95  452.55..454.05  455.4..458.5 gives 0.12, 148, 138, 151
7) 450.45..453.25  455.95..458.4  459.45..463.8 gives -0.03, 144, 152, 155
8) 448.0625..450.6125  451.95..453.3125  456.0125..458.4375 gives 0.08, 143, 138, 151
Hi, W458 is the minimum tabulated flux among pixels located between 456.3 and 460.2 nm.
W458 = 121.6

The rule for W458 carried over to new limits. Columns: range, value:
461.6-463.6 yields 137.8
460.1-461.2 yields 139.5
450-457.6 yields 121.9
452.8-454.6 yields 123.4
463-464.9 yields 137.1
